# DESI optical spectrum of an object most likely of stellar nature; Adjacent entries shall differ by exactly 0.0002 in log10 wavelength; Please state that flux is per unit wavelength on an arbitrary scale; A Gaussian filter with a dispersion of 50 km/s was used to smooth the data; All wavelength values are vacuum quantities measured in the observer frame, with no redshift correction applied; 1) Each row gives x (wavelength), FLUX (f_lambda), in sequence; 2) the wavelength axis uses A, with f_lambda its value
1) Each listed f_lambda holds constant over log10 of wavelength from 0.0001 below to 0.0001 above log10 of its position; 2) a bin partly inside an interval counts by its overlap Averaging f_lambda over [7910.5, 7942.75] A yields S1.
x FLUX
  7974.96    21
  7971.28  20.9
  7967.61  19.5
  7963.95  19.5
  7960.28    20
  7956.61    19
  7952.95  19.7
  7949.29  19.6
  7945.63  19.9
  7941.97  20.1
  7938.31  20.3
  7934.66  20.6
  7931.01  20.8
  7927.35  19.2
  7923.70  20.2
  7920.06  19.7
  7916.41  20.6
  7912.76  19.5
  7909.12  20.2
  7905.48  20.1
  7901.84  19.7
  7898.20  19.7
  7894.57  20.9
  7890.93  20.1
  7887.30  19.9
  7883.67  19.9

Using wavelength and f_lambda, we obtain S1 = 20.1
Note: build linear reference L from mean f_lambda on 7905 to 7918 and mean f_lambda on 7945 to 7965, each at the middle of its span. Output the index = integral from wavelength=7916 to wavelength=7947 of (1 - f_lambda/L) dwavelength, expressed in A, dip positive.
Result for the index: -0.4 A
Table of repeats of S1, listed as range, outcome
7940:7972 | 19.8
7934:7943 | 20.3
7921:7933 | 20.1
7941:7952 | 19.8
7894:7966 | 19.9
